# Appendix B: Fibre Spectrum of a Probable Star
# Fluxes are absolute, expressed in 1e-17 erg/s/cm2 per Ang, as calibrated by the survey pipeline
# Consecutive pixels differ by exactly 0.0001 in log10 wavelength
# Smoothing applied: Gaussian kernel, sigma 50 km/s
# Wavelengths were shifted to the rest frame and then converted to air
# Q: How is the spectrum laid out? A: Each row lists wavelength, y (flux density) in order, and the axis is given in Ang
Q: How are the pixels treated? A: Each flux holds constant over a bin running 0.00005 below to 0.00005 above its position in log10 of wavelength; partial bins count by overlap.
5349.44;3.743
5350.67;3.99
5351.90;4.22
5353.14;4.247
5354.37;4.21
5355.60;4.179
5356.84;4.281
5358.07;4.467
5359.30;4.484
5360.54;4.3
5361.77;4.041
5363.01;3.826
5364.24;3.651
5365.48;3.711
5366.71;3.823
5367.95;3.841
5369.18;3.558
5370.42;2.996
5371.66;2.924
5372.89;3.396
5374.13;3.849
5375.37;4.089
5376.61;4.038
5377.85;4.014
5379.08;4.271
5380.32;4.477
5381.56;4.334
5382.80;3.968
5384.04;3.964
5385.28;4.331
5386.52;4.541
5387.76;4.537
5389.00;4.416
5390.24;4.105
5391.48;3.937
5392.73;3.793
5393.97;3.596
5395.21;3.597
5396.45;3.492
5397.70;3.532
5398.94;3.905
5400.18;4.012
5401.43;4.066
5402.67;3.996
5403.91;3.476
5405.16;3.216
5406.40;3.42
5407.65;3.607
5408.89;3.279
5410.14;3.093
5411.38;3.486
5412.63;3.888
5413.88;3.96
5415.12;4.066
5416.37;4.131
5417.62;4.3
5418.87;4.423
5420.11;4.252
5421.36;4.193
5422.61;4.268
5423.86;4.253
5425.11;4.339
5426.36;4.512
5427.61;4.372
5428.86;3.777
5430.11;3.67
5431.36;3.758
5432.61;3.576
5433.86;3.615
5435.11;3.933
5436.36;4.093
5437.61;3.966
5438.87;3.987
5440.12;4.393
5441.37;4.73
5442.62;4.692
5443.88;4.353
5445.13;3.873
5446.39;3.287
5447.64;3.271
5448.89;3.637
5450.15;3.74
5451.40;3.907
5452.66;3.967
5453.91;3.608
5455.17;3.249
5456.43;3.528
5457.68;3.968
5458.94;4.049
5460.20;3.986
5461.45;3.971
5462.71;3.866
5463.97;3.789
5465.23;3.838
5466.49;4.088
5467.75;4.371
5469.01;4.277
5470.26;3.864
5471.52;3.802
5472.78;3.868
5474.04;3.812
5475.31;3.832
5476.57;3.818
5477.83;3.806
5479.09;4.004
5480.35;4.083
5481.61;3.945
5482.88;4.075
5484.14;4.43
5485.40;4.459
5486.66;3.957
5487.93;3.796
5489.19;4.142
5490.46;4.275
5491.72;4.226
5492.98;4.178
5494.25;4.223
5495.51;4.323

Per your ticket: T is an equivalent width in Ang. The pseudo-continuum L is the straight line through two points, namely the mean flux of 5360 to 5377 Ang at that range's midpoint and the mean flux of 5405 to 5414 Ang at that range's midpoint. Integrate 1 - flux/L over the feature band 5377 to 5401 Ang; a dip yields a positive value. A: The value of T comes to -3.0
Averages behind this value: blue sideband 3.71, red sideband 3.48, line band 4.04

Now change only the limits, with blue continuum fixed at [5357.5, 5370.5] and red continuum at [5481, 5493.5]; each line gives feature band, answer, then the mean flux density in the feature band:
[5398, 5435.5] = 1.17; 3.89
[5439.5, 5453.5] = 0.31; 3.98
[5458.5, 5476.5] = 0.69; 3.95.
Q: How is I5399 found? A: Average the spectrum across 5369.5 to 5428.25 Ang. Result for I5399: 3.93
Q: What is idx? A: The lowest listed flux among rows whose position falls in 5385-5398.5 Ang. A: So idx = 3.492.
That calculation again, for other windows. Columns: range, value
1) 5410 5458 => 3.093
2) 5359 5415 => 2.924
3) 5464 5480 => 3.802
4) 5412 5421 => 3.888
